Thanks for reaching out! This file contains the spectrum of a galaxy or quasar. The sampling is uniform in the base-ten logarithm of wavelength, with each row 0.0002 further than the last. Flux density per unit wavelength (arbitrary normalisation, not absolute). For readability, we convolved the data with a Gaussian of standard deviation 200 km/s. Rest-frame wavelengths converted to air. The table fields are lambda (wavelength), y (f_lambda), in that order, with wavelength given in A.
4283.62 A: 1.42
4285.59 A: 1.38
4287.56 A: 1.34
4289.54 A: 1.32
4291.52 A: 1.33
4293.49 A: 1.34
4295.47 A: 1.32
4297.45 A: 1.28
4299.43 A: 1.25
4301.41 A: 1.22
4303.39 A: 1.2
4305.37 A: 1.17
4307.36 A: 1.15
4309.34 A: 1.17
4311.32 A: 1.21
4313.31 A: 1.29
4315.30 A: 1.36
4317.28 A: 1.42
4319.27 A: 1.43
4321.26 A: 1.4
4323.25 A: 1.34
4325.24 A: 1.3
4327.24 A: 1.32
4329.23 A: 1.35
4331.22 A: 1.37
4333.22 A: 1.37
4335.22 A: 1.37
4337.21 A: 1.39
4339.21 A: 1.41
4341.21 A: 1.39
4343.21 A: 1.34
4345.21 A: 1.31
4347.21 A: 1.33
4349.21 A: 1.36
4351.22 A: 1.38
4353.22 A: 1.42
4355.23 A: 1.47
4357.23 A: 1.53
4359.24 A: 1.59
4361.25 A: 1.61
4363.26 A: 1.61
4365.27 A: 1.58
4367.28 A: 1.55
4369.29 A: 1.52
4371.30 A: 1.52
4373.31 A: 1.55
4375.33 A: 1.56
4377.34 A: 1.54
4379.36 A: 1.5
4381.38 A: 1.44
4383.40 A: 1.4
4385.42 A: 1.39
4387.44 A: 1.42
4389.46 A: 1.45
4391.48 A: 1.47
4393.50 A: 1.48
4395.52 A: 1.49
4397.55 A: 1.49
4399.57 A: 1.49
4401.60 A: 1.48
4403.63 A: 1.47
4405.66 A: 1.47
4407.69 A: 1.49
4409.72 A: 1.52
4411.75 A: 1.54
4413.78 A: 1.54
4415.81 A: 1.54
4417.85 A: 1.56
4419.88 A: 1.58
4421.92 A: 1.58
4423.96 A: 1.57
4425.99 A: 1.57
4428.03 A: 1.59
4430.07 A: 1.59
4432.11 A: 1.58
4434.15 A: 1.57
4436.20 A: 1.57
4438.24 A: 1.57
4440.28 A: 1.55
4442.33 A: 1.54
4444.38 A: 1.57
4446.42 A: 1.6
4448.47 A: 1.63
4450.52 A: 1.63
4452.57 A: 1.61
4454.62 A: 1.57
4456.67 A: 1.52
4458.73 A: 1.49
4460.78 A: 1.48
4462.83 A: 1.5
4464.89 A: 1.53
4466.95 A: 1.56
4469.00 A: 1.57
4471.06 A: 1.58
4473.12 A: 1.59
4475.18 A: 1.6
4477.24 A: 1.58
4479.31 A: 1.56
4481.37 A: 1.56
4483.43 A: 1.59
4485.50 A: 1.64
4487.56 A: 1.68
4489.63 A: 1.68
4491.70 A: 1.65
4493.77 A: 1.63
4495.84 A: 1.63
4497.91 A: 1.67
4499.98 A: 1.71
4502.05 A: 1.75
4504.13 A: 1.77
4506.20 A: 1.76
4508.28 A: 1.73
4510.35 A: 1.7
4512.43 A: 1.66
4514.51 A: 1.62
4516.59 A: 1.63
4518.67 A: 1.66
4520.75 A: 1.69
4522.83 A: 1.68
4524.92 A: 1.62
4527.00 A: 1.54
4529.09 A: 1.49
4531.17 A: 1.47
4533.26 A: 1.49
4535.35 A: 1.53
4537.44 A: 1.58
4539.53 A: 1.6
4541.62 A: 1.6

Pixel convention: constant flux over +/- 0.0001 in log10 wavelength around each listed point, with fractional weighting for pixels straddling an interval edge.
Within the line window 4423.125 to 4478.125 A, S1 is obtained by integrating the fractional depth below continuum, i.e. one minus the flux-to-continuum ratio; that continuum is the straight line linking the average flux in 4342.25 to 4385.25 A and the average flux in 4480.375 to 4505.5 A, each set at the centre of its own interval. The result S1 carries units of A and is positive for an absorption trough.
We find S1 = 1.3 A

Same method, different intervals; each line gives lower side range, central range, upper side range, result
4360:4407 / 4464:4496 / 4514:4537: -0.9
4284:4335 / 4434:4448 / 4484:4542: -0.4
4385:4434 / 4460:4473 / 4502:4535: 0.3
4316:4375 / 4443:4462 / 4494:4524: 0.4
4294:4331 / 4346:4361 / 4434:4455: -0.7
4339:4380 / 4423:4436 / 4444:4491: -0.3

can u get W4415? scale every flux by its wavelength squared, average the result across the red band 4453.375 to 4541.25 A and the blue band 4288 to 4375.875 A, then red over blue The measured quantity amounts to 1.3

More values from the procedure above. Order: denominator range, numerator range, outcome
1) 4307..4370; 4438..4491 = 1.19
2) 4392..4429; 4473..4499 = 1.10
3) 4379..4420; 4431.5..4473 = 1.08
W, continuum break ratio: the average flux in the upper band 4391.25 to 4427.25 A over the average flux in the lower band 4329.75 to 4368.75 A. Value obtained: 1.05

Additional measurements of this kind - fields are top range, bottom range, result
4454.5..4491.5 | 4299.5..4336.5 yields 1.21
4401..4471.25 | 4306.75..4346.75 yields 1.16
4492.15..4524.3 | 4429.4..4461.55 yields 1.07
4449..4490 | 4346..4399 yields 1.06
